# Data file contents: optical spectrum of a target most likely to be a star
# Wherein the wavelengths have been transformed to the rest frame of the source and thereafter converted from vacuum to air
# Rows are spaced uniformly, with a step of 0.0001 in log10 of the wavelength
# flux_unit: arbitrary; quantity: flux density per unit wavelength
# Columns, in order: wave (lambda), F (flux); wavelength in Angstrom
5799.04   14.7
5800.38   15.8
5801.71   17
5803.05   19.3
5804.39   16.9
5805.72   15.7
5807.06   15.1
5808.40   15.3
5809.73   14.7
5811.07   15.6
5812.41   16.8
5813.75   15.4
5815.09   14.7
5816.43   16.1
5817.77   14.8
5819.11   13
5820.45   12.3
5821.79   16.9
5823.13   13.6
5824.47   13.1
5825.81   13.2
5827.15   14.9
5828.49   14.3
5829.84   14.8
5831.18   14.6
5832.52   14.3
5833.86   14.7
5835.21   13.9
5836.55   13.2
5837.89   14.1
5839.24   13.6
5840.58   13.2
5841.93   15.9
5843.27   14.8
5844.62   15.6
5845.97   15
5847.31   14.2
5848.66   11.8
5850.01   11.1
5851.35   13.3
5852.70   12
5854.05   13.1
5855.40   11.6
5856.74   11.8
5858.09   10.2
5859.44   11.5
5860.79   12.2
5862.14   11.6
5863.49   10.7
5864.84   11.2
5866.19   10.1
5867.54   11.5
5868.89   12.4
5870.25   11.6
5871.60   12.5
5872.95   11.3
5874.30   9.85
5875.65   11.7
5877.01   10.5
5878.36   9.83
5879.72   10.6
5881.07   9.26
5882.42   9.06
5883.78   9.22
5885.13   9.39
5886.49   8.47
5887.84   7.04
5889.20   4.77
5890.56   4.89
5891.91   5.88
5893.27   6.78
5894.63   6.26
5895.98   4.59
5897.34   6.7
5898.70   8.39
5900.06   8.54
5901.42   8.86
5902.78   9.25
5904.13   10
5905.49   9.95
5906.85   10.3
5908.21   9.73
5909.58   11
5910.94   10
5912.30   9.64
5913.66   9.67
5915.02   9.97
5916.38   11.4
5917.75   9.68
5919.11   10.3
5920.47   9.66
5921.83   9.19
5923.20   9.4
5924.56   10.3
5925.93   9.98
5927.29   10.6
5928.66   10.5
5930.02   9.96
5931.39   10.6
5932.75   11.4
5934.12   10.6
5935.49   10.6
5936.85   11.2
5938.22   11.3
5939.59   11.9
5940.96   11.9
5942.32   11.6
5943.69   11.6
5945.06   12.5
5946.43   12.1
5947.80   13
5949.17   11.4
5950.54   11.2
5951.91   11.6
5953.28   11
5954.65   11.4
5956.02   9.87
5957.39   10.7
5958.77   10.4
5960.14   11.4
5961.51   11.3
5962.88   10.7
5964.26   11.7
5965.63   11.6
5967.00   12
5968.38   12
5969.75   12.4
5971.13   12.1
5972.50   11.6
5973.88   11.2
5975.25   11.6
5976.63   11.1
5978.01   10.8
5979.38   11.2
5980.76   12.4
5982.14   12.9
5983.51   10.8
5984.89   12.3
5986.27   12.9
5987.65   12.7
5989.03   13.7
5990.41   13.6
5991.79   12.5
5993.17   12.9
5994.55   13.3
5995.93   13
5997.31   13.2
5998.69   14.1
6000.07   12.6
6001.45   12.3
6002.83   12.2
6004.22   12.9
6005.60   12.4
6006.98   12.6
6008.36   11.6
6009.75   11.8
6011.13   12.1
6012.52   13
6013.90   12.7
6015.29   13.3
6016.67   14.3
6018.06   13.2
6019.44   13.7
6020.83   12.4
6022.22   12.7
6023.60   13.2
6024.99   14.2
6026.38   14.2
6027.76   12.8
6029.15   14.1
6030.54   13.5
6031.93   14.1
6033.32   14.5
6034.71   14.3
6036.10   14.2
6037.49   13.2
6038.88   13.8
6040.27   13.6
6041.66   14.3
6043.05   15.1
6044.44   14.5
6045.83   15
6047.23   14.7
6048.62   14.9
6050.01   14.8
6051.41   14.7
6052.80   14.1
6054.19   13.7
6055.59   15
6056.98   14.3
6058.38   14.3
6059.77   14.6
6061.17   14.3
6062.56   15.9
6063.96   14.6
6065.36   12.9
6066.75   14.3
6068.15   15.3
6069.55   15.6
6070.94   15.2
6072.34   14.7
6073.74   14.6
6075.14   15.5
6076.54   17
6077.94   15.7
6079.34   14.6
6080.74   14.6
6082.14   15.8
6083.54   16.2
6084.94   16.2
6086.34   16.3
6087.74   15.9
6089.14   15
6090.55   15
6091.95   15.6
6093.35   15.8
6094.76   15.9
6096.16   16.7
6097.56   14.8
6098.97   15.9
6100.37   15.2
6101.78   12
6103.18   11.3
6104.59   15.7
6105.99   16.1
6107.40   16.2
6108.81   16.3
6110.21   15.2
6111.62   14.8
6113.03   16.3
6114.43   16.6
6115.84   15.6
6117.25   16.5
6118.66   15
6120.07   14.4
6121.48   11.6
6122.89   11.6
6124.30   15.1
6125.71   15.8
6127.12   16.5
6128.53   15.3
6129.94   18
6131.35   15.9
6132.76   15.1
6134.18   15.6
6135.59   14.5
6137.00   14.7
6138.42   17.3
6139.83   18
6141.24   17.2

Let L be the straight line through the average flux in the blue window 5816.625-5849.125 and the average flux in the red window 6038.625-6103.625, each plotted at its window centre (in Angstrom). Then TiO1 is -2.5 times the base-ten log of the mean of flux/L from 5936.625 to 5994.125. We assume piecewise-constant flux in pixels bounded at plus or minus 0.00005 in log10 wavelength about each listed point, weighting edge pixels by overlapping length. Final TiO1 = 0.23 mag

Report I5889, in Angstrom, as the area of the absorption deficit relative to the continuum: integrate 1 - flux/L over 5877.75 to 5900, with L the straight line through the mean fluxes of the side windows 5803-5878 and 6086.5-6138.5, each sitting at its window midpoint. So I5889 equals 10.0 Angstrom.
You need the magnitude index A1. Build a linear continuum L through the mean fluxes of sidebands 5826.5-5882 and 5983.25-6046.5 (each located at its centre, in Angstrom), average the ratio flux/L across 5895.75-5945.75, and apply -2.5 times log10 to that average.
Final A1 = 0.26 mag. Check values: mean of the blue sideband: 12.5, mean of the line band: 10.1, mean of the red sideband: 13.3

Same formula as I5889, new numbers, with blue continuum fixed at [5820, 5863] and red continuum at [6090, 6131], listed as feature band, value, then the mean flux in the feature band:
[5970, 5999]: 4.09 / 12.4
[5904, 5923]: 5.32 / 10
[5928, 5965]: 7.58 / 11.2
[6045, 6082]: 0.21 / 14.8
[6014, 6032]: 1.43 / 13.5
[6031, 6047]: 0.54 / 14.2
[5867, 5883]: 3.30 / 10.8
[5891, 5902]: 5.47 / 6.94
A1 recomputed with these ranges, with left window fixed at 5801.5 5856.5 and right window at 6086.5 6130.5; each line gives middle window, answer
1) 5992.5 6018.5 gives 0.17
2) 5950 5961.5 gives 0.32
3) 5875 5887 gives 0.43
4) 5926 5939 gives 0.34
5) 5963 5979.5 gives 0.27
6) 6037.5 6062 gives 0.05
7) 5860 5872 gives 0.25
